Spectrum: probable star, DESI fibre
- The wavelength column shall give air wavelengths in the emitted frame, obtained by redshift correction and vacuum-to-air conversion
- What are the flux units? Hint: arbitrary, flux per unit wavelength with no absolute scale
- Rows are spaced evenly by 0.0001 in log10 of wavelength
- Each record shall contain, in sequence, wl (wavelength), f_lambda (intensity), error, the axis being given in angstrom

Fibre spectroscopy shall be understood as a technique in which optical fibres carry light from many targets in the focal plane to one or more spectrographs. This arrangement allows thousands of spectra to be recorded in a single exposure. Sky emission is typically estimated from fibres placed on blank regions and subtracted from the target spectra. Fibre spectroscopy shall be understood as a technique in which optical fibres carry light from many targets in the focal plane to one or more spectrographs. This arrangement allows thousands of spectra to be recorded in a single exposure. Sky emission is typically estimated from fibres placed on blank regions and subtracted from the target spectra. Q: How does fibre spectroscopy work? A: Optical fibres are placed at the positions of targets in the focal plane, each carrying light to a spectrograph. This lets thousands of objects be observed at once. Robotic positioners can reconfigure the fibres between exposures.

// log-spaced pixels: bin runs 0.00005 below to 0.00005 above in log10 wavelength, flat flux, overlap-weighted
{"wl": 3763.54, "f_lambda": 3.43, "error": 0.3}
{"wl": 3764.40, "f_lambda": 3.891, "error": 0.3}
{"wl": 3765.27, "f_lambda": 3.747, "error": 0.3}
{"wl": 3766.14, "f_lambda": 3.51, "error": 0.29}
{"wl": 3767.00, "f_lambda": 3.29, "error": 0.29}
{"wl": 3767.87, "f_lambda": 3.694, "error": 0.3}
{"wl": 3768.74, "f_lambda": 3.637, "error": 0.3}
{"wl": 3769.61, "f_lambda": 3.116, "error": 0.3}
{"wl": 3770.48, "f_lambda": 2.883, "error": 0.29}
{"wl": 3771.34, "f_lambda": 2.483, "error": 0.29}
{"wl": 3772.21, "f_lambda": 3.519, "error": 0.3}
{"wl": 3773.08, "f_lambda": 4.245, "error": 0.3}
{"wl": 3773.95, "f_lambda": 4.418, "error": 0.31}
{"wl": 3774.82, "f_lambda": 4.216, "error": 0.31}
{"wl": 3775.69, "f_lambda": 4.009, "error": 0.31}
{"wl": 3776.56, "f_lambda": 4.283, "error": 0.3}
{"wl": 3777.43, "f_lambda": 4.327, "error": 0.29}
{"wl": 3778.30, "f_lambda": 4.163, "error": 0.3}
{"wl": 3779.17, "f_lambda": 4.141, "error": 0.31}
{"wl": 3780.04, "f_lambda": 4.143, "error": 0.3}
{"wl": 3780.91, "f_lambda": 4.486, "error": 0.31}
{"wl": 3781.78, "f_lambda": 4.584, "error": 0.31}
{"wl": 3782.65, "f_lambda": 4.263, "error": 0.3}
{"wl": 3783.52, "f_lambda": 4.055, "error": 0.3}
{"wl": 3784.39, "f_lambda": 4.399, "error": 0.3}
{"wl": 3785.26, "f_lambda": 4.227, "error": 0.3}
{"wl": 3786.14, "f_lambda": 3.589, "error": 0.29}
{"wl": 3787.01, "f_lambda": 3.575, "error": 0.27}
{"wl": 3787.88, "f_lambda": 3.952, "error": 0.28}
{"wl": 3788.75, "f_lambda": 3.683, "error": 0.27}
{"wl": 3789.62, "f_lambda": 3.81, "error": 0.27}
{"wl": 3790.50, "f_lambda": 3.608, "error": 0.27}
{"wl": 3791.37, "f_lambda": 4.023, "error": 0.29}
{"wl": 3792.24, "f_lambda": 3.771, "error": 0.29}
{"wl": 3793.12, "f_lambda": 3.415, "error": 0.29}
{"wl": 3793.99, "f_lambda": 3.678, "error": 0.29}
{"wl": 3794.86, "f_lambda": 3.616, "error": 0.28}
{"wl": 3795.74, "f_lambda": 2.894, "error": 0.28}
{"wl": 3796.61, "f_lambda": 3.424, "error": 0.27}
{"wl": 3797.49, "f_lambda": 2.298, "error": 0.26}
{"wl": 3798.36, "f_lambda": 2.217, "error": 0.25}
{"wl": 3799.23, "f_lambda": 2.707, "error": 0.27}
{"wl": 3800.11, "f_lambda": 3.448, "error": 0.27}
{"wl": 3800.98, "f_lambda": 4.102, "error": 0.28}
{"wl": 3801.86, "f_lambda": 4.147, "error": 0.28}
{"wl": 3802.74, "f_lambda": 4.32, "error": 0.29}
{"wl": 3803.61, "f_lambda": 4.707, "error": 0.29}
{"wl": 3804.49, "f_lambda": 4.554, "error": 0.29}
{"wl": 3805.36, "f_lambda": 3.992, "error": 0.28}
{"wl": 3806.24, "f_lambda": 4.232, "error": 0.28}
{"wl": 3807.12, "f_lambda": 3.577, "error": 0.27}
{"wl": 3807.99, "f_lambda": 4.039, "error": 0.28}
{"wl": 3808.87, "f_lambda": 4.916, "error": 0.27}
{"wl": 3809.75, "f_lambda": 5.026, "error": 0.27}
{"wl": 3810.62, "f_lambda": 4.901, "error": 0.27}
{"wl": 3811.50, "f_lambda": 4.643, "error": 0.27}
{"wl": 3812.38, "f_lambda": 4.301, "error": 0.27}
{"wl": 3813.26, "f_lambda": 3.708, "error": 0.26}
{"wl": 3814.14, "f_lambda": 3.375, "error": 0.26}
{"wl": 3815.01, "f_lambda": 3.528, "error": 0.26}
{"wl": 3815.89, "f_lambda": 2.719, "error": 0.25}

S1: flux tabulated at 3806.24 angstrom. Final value 4.232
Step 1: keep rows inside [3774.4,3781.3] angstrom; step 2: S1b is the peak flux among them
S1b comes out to 4.486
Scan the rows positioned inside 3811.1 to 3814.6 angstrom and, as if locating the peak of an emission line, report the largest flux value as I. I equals 4.643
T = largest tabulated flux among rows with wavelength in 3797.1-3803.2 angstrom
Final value 4.32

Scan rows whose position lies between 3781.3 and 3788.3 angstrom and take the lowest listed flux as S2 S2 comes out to 3.575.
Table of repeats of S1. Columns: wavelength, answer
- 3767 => 3.29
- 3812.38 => 4.301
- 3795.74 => 2.894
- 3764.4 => 3.891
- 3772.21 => 3.519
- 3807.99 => 4.039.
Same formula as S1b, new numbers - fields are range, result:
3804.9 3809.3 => 4.916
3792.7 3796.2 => 3.678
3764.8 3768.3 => 3.747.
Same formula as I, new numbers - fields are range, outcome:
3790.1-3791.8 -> 4.023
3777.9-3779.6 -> 4.163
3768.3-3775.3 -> 4.418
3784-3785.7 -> 4.399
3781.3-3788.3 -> 4.584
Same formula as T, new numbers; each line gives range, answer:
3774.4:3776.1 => 4.216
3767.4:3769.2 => 3.694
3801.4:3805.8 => 4.707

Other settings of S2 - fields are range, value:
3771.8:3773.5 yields 3.519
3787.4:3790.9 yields 3.608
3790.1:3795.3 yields 3.415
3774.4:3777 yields 4.009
